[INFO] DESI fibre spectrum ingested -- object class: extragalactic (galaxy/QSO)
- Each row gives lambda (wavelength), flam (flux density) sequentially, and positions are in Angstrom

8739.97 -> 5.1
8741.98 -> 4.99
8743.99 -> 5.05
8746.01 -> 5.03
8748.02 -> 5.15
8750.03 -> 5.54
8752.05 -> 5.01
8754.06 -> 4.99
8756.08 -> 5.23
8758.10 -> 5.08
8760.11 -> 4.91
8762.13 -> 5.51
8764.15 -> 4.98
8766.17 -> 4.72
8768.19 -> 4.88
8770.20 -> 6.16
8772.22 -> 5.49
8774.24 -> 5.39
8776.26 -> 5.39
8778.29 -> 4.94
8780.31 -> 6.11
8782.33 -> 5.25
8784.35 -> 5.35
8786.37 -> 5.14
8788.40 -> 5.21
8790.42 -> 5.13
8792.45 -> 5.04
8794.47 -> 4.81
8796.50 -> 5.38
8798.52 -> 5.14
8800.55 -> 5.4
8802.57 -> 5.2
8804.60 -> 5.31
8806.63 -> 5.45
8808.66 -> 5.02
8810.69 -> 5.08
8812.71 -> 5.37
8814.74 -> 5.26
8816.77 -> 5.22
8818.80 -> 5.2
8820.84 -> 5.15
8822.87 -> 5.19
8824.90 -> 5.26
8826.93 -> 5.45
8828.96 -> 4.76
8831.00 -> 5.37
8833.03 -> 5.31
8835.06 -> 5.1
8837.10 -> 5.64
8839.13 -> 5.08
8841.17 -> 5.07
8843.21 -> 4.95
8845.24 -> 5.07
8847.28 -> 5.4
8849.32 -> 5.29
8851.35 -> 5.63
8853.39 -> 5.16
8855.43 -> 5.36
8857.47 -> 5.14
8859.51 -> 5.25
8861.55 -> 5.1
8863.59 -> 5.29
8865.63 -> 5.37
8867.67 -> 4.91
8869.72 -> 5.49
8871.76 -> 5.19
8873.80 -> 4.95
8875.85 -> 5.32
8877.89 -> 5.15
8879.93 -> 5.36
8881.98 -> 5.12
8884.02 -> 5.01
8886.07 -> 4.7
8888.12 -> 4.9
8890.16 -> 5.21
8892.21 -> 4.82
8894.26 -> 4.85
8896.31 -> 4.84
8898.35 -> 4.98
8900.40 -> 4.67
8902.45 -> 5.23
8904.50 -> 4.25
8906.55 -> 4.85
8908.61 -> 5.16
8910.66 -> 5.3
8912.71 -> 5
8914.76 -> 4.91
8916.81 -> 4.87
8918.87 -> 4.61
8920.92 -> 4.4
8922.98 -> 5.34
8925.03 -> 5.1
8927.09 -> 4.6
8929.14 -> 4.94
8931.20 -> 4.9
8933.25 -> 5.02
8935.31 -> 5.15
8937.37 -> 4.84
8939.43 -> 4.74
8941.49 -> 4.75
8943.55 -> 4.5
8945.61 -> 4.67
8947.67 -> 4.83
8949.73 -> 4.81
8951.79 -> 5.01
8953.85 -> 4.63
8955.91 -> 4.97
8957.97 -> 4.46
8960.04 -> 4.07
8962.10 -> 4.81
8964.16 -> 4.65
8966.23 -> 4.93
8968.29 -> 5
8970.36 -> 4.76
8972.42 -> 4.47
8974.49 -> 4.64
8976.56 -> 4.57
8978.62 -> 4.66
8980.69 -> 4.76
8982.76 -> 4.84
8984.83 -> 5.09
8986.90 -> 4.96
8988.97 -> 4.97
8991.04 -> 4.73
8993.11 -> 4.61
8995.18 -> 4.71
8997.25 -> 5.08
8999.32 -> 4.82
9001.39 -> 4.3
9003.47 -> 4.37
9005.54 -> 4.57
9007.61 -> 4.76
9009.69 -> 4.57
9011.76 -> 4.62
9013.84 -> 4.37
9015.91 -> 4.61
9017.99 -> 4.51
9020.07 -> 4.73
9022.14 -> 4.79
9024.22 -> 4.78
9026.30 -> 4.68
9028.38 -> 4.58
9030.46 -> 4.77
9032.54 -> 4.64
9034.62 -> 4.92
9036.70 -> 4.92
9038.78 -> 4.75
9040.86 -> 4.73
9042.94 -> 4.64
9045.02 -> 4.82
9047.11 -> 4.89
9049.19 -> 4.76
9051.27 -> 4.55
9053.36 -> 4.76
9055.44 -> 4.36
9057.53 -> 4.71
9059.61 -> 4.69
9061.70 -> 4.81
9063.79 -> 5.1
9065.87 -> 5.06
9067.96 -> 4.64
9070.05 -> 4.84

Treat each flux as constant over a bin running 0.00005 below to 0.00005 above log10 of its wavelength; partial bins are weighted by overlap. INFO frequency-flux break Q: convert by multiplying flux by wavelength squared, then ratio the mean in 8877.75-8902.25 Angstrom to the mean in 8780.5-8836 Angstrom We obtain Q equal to 1.0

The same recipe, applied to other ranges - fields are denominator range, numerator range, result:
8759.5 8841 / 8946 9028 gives 0.94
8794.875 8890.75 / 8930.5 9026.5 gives 0.94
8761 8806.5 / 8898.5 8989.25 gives 0.95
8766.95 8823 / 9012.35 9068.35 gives 0.95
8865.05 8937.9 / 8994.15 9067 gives 0.97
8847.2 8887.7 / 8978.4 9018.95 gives 0.93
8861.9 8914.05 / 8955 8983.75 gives 0.95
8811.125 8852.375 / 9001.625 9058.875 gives 0.93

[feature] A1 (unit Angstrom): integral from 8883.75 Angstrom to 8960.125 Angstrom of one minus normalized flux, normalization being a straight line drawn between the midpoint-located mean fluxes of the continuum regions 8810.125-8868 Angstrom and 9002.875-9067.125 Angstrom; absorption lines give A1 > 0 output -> 2.4 Angstrom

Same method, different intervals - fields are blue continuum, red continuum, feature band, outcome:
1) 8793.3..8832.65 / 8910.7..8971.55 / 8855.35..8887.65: -0.83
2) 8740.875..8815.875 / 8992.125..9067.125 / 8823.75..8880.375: -1.79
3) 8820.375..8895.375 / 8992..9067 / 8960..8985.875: 0.65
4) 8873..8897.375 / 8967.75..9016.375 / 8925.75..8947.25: 0.23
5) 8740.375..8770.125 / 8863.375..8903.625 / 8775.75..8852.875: -2.27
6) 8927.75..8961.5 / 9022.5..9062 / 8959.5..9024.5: 0.70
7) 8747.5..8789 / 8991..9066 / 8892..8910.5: 0.38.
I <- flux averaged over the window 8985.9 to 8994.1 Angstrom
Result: 4.82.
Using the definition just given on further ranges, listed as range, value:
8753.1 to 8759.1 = 5.09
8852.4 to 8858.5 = 5.22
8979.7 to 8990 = 4.92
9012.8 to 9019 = 4.5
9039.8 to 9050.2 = 4.77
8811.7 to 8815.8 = 5.32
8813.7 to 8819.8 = 5.23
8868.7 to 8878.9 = 5.22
